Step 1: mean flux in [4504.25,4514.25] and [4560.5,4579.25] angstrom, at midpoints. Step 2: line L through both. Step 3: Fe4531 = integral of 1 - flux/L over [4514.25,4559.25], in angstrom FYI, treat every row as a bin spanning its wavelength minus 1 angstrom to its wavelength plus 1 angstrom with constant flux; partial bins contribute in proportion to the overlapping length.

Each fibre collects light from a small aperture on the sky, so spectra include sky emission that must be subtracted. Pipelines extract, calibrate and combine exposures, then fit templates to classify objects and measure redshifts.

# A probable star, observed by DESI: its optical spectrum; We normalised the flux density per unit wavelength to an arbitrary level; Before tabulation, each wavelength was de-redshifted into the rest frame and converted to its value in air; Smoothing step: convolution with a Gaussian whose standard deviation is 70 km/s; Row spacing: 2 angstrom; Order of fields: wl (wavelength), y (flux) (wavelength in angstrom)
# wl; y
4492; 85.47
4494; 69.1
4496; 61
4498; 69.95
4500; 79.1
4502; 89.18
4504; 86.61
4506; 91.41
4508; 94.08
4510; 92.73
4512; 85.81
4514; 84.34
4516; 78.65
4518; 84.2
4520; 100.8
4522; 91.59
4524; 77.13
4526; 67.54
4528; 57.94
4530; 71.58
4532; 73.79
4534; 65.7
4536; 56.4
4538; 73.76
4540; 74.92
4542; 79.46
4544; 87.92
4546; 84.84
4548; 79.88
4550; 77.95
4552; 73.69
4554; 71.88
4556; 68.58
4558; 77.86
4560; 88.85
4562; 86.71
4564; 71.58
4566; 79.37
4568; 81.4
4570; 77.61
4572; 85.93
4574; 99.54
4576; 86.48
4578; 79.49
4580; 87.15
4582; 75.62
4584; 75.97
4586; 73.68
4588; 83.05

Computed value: 5.44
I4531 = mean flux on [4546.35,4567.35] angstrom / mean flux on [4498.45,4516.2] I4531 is 0.90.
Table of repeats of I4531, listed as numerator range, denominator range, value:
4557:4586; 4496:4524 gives 0.96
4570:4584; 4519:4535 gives 1.11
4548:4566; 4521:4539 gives 1.10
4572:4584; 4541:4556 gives 1.08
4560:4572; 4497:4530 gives 0.97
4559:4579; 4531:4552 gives 1.11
